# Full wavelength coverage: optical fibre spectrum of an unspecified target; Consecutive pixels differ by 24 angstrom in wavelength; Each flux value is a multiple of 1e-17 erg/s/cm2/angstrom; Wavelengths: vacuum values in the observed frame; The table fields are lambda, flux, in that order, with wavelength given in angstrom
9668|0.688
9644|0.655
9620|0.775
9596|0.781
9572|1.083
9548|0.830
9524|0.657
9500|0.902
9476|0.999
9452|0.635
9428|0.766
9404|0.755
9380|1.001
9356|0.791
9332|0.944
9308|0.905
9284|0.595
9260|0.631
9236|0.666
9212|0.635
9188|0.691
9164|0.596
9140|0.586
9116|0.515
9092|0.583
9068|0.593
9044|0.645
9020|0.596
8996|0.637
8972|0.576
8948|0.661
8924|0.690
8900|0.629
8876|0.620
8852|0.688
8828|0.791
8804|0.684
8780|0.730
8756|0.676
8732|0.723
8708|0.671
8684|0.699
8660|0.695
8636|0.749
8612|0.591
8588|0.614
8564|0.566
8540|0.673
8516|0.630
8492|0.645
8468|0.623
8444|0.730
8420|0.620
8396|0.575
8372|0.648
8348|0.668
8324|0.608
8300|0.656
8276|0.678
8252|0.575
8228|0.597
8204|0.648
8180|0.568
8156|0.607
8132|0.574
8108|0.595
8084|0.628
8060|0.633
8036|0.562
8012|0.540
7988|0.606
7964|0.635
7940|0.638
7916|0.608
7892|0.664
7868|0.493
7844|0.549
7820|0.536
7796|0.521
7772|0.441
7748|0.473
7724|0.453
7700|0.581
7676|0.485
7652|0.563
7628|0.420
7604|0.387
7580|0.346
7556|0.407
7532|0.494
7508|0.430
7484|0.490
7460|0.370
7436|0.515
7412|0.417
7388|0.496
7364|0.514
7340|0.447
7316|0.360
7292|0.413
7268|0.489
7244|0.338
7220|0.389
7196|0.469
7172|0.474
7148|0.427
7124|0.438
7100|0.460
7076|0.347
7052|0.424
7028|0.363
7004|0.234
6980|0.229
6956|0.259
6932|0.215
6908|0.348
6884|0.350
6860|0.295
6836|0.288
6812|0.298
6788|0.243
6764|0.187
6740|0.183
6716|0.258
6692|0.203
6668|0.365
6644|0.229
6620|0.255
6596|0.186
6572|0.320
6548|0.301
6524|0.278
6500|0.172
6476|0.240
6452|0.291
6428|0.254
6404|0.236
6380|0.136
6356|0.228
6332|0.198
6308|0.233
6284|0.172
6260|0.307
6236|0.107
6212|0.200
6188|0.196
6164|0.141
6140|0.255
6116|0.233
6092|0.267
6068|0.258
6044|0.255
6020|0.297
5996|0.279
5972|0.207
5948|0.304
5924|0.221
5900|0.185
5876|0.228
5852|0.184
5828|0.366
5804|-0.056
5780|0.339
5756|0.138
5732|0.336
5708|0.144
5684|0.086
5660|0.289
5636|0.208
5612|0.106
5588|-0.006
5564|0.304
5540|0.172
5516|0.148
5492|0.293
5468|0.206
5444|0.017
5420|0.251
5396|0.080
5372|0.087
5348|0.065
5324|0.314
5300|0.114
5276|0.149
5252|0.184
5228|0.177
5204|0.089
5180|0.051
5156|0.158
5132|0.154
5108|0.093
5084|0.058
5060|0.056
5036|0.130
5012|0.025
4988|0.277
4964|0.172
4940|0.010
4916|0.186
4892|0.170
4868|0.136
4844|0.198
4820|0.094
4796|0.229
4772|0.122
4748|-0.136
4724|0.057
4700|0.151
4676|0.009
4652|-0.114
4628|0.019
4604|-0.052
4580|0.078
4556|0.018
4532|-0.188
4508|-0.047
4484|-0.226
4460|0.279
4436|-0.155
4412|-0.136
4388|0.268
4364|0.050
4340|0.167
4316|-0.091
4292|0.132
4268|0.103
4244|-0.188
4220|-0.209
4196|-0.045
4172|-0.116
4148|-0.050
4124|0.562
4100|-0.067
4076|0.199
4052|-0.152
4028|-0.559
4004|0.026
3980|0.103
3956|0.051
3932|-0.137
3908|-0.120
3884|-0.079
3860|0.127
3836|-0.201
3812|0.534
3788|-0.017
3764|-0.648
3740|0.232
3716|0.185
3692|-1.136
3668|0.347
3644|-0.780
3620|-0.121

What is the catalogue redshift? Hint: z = 0.76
